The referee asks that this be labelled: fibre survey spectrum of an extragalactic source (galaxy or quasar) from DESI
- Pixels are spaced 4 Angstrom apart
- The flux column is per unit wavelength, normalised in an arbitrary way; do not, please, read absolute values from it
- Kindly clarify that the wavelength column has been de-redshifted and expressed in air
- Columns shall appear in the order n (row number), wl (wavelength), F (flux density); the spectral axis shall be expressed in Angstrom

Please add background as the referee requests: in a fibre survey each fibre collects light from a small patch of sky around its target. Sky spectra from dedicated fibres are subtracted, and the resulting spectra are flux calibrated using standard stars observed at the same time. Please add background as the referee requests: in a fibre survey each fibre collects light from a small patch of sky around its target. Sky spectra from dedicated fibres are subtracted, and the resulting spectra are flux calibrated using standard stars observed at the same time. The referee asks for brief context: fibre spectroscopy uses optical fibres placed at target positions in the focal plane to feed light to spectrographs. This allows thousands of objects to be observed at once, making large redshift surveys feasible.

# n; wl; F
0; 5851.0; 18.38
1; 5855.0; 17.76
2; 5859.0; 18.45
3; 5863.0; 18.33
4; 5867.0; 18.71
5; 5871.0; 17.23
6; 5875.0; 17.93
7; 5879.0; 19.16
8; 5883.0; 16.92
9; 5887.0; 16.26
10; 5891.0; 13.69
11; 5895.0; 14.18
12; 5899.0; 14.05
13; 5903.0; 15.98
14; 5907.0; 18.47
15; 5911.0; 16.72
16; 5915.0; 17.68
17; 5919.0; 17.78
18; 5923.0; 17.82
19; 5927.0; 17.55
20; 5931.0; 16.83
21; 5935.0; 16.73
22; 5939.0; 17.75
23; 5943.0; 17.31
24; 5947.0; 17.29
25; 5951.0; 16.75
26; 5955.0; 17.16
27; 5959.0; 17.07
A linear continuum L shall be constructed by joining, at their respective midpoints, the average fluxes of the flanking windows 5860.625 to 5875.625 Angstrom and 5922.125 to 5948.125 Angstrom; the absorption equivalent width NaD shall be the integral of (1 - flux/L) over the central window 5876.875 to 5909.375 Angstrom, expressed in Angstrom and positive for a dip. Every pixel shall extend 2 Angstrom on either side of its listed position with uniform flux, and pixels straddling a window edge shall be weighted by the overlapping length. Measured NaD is 3.1 Angstrom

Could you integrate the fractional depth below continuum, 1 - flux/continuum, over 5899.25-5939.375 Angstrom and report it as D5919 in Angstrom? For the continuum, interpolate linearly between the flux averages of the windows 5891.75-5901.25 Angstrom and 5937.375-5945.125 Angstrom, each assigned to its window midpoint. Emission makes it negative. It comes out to -3.45 Angstrom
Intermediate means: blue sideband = 14.1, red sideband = 17.5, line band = 17.2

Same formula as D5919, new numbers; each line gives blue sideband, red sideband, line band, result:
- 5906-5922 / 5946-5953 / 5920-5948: -0.1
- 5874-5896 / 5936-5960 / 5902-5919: -0.6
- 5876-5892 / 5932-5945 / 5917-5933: -0.4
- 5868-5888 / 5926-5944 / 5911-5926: -0.2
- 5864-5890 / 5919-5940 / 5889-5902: 2.5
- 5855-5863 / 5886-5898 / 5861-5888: -2.3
